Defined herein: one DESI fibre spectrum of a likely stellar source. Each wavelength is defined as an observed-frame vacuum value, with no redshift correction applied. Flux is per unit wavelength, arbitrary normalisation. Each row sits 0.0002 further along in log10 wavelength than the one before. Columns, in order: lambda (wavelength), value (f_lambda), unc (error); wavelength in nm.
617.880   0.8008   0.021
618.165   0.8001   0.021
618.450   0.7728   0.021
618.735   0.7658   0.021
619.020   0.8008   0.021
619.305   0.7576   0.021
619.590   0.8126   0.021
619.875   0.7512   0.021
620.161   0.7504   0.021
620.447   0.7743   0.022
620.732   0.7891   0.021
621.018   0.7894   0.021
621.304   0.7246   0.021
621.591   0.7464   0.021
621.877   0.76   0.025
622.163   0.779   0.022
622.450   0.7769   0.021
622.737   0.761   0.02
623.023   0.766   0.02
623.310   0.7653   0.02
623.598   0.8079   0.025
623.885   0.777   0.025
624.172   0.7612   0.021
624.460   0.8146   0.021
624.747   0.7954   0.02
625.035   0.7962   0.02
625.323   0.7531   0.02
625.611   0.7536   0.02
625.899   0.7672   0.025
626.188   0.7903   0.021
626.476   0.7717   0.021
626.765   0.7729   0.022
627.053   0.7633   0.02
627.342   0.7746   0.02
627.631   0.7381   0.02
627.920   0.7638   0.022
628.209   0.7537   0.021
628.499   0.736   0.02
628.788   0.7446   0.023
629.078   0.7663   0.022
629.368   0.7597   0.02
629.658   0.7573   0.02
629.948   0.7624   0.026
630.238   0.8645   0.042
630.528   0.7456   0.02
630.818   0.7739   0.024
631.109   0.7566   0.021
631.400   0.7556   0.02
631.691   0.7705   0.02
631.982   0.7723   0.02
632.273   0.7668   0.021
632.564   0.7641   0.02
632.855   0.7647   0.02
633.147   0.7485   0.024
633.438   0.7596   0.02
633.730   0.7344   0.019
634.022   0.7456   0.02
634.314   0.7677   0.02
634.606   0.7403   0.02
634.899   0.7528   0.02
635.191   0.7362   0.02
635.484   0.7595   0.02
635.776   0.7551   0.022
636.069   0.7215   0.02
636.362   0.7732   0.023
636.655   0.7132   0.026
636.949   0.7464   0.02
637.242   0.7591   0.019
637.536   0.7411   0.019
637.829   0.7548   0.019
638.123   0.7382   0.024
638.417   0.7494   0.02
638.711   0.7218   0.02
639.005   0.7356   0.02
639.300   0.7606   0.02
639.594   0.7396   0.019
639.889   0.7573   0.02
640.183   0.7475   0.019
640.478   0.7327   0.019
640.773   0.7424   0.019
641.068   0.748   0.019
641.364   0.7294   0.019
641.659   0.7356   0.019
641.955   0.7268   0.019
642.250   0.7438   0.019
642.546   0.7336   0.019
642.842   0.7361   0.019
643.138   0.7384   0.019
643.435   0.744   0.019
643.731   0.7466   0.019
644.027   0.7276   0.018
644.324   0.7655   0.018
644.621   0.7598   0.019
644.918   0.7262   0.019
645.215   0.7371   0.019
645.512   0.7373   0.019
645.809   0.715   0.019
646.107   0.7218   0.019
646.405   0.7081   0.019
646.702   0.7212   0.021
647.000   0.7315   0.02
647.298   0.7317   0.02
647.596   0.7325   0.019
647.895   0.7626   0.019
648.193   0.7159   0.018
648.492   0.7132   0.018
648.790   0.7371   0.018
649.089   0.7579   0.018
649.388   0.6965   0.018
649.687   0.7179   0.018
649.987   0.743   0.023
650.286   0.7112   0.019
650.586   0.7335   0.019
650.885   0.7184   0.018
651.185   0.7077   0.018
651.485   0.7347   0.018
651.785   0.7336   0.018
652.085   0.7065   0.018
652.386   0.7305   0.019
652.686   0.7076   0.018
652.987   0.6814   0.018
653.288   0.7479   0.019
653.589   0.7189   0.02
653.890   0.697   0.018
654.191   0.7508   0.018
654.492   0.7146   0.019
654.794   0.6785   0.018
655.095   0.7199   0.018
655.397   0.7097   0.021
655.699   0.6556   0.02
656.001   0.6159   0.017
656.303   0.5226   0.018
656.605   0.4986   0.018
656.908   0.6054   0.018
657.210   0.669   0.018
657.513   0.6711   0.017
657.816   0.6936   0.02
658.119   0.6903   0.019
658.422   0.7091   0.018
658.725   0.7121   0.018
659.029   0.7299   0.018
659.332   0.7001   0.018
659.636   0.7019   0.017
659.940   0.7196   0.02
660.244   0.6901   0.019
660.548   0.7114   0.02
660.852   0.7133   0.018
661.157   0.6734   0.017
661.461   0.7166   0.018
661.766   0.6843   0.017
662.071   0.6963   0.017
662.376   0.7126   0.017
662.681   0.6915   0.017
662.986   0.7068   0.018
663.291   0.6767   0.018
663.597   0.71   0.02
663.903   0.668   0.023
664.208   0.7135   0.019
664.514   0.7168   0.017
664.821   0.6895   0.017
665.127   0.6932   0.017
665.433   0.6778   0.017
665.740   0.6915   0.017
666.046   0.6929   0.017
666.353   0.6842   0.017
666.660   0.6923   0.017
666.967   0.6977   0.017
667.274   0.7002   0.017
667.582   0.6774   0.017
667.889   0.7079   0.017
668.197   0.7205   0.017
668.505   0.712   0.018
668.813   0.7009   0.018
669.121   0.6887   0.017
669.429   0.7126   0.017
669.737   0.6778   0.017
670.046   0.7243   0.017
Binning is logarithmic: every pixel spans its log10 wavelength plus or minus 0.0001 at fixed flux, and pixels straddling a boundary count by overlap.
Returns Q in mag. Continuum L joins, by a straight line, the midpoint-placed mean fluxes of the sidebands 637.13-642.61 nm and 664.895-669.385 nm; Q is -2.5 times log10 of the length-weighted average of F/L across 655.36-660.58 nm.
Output 0.07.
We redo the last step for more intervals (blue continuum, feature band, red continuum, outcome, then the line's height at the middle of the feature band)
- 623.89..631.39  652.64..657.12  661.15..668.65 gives 0.08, 0.716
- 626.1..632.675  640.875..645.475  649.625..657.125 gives -0.03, 0.722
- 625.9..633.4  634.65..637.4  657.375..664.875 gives 0.01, 0.752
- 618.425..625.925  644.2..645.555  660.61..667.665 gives -0.02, 0.731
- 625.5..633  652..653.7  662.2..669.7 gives 0.01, 0.722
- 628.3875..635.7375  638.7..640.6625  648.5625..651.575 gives 0.00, 0.746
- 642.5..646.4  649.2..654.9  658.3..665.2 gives 0.00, 0.721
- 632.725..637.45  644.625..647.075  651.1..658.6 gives -0.02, 0.713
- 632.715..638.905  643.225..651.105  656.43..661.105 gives -0.03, 0.714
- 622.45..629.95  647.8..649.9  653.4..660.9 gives -0.04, 0.704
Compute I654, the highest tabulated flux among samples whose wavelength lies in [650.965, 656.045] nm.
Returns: 0.7508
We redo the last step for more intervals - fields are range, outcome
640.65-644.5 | 0.7655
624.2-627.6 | 0.8146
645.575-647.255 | 0.7315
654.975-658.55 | 0.7199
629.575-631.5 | 0.8645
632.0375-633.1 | 0.7668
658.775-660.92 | 0.7299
